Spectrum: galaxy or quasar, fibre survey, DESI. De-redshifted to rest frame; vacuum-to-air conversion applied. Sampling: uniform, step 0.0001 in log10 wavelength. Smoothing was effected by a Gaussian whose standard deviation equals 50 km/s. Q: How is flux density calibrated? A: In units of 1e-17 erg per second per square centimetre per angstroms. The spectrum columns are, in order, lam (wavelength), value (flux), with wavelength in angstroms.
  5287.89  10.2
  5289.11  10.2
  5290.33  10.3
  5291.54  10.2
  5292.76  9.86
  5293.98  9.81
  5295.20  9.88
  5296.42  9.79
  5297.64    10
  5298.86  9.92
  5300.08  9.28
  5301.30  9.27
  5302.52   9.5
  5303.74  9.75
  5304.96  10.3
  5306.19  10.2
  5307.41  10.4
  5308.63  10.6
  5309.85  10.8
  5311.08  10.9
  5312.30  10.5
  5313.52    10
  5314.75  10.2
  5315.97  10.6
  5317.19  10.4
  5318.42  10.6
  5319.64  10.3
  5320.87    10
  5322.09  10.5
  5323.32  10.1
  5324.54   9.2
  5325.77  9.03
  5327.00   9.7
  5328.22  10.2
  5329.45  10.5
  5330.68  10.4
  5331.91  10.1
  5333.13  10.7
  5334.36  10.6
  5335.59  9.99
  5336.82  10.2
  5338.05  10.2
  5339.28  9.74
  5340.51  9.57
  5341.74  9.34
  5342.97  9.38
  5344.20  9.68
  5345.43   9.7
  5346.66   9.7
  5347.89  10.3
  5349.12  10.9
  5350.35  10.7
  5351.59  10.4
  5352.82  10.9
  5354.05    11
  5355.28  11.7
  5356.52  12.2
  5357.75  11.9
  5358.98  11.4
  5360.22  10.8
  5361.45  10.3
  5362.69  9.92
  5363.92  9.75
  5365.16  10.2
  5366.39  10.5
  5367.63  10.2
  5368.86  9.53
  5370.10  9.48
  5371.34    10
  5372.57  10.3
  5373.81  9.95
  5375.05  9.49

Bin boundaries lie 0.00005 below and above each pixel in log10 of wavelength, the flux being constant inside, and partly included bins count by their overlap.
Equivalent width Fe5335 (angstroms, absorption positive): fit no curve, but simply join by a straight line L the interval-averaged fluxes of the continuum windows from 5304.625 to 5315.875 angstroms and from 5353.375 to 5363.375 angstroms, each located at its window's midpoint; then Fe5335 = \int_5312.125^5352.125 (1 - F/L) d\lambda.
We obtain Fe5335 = 2.45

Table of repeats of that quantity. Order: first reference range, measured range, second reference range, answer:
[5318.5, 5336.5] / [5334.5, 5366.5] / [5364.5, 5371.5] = -1.2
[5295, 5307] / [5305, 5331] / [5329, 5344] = -0.9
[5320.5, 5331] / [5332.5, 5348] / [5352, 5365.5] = 0.7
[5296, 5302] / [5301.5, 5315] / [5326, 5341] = -0.7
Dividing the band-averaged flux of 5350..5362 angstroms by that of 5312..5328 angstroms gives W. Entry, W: 1.10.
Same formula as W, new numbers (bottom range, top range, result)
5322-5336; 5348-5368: 1.07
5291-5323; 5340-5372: 1.02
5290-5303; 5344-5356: 1.08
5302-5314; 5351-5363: 1.08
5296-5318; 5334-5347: 0.97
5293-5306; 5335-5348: 1.00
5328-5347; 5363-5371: 0.99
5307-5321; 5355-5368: 1.03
